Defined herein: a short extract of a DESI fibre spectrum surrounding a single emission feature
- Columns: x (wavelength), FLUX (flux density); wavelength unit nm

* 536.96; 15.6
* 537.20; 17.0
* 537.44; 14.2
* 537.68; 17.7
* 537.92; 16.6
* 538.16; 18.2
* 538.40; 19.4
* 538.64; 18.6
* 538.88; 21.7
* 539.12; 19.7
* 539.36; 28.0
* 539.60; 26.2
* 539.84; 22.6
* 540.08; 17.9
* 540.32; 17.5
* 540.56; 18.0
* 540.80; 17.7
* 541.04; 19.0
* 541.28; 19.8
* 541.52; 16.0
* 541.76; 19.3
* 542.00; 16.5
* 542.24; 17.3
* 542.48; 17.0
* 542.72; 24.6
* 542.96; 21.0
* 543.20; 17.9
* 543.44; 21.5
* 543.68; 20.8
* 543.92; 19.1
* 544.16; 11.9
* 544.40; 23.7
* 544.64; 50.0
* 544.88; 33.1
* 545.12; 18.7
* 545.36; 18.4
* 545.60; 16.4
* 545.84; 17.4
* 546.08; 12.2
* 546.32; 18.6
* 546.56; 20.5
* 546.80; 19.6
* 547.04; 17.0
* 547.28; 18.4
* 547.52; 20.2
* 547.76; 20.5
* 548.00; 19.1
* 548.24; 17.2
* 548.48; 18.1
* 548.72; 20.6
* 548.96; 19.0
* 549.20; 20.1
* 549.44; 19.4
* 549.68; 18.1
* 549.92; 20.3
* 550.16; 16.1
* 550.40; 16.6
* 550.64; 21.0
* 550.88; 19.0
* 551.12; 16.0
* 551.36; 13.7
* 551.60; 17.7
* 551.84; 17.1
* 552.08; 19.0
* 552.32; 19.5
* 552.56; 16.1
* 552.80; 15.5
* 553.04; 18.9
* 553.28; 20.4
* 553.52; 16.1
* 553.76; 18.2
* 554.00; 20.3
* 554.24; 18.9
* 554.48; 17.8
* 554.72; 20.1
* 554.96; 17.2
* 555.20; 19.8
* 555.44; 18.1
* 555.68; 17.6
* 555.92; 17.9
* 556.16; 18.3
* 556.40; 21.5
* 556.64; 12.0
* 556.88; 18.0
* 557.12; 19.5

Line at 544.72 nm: [O III] 5007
